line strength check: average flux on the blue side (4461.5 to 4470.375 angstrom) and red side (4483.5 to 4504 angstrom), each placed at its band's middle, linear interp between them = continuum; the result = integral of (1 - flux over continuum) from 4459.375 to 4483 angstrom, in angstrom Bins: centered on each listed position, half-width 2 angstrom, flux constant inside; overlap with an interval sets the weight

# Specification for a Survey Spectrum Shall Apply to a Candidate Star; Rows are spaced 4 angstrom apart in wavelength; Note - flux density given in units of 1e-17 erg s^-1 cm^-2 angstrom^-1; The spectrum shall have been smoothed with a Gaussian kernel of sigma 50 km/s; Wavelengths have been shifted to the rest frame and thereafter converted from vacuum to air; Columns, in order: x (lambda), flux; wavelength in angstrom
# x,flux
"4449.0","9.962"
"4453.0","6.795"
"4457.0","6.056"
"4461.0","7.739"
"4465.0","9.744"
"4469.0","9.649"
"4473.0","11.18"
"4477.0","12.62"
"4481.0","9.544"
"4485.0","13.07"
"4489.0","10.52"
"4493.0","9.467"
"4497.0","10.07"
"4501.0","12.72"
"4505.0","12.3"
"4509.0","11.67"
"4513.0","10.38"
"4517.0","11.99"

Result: -0.9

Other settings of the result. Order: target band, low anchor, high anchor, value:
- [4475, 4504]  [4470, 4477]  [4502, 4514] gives 0.79 angstrom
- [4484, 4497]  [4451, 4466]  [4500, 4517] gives -0.73 angstrom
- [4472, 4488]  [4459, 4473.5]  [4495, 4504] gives -2.02 angstrom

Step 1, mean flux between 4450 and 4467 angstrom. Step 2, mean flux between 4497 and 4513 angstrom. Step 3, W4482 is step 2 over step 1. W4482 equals 1.52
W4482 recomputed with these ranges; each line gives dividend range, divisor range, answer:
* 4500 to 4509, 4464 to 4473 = 1.23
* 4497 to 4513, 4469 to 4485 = 1.05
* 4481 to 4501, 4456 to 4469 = 1.31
